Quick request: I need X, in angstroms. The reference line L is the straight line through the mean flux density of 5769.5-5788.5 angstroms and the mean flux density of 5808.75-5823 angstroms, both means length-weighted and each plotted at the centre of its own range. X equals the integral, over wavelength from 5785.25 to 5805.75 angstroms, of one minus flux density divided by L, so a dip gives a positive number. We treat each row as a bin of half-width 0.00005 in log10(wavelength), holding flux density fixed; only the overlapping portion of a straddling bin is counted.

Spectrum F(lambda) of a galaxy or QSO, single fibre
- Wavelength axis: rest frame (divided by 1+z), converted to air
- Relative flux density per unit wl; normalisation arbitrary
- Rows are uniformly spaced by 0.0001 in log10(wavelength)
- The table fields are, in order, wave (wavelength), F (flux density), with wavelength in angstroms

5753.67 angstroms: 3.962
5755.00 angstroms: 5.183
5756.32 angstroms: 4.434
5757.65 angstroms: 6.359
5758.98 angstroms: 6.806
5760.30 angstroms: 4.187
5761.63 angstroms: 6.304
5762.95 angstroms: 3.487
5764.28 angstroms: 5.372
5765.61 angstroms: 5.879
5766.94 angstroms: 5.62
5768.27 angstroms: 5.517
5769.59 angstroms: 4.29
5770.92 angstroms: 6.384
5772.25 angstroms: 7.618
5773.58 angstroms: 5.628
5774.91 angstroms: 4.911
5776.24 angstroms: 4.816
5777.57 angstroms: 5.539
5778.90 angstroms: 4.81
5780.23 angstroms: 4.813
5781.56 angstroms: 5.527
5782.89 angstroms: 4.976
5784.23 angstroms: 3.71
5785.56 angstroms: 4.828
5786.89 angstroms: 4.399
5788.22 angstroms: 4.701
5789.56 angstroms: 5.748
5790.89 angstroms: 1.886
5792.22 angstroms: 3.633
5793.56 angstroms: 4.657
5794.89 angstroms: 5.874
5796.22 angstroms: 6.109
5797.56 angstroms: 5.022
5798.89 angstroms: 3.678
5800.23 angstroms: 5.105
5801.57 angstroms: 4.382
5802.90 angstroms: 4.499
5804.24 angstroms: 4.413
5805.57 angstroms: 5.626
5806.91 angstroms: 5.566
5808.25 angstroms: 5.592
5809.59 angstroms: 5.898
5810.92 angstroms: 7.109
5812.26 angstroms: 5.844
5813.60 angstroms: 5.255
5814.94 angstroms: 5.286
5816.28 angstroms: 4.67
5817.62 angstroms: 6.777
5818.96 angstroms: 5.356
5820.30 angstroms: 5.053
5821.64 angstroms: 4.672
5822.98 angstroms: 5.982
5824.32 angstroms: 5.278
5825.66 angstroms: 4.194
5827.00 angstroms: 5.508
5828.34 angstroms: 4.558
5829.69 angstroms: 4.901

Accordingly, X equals 2.8 angstroms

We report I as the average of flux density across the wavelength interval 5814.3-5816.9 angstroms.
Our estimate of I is 4.98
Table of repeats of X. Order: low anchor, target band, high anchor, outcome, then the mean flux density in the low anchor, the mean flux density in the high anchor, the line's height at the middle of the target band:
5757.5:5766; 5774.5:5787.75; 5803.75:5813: 1.7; 5.42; 5.74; 5.55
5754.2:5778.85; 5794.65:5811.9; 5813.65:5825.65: 0.2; 5.44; 5.31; 5.35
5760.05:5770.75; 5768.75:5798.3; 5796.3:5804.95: -0.6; 5.18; 4.63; 4.9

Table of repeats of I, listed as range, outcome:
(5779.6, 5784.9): 4.75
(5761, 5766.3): 5.25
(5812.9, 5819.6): 5.47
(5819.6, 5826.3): 5.04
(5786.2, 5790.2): 4.94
